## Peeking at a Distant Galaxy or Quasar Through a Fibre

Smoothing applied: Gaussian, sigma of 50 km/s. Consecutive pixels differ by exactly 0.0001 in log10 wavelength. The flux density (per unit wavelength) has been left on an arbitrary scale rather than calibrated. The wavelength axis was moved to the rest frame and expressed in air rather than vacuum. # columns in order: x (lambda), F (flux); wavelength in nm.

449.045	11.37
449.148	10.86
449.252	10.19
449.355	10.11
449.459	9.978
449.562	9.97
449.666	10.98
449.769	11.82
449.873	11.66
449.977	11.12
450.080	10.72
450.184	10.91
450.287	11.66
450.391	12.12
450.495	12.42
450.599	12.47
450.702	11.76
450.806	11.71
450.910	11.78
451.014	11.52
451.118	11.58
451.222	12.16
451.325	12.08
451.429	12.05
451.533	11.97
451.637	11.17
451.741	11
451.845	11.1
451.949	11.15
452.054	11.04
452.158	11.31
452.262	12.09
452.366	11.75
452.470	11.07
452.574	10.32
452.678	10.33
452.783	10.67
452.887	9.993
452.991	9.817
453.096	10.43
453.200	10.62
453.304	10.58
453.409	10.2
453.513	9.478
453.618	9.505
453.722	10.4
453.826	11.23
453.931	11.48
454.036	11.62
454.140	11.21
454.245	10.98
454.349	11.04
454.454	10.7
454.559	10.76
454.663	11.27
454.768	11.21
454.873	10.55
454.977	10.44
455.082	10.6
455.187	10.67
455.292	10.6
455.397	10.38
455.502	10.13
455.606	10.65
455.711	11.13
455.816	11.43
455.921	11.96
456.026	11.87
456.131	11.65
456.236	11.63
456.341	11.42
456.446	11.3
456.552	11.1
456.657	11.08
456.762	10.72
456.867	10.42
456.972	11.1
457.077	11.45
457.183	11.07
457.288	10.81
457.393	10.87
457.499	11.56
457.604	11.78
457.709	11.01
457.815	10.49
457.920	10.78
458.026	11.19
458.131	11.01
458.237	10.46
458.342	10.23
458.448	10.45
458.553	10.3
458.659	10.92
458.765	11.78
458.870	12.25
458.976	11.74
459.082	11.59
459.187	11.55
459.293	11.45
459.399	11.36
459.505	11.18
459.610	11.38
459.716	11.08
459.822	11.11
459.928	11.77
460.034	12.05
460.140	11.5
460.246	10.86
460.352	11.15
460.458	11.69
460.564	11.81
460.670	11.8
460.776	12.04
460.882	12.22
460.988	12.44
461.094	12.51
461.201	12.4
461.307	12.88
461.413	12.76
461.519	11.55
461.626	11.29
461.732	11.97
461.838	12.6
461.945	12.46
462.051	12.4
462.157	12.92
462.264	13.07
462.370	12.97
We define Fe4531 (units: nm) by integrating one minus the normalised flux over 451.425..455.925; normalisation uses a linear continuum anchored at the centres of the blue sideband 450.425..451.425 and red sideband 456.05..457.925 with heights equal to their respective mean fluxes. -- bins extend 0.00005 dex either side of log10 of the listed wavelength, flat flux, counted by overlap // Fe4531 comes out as 0.289 nm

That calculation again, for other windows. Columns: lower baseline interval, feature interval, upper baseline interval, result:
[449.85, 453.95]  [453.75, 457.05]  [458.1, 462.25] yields 0.097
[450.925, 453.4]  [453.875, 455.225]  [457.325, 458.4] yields 0.009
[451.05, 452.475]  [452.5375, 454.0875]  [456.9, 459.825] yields 0.137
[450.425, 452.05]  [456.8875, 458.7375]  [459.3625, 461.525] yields 0.135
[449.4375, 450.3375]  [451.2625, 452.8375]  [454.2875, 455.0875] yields -0.048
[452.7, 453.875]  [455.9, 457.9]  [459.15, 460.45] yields -0.060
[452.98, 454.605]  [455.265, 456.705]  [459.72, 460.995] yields -0.026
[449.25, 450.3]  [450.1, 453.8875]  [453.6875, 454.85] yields -0.068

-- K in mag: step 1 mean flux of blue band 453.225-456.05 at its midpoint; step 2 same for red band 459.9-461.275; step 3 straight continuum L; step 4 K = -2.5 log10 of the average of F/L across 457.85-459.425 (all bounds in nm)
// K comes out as 0.04 mag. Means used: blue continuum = 10.8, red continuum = 11.9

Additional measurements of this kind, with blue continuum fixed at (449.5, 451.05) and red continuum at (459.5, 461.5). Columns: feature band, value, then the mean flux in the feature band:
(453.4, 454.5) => 0.086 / 10.7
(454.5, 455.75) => 0.093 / 10.7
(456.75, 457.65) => 0.060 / 11.1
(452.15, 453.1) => 0.078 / 10.8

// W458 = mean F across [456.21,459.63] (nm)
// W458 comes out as 11.1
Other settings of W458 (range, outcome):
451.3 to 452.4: 11.5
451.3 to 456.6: 11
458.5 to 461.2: 11.6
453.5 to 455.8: 10.8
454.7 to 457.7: 11.1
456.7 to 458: 11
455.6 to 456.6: 11.4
